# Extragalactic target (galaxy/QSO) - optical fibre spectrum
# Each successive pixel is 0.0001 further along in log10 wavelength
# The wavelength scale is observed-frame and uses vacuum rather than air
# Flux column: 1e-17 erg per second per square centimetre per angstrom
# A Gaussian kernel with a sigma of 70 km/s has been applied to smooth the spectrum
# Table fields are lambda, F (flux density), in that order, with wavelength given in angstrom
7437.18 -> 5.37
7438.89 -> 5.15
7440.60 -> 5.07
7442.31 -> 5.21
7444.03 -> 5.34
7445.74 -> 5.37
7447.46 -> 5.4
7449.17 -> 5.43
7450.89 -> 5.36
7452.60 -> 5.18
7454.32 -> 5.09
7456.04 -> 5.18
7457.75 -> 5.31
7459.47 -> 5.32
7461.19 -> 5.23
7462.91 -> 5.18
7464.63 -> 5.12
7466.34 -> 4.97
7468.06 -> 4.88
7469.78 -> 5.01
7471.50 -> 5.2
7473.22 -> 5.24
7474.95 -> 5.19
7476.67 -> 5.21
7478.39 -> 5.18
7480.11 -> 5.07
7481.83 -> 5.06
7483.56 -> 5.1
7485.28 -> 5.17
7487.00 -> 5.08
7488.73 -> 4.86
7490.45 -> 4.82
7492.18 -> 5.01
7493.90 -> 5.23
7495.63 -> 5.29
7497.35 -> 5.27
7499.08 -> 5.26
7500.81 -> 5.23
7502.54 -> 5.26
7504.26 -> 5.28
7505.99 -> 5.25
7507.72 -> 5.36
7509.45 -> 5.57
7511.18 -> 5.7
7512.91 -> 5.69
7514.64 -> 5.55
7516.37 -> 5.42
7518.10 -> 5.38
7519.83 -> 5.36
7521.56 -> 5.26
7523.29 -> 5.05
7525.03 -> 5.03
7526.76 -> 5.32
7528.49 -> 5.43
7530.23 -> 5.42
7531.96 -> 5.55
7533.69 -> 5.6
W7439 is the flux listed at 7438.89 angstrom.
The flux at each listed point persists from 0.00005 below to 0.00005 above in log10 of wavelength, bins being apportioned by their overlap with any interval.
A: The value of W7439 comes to 5.15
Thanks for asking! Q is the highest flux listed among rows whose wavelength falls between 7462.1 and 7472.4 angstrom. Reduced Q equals 5.2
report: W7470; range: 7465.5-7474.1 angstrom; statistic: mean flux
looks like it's 5.06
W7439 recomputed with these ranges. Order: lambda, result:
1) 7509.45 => 5.57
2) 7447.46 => 5.4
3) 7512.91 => 5.69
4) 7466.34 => 4.97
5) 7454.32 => 5.09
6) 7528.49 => 5.43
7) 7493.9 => 5.23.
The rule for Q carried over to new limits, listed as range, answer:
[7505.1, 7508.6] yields 5.36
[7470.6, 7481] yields 5.24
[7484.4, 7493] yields 5.17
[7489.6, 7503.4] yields 5.29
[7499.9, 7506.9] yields 5.28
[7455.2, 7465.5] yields 5.32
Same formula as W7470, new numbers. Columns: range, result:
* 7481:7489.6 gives 5.05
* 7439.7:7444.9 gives 5.21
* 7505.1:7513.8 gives 5.51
